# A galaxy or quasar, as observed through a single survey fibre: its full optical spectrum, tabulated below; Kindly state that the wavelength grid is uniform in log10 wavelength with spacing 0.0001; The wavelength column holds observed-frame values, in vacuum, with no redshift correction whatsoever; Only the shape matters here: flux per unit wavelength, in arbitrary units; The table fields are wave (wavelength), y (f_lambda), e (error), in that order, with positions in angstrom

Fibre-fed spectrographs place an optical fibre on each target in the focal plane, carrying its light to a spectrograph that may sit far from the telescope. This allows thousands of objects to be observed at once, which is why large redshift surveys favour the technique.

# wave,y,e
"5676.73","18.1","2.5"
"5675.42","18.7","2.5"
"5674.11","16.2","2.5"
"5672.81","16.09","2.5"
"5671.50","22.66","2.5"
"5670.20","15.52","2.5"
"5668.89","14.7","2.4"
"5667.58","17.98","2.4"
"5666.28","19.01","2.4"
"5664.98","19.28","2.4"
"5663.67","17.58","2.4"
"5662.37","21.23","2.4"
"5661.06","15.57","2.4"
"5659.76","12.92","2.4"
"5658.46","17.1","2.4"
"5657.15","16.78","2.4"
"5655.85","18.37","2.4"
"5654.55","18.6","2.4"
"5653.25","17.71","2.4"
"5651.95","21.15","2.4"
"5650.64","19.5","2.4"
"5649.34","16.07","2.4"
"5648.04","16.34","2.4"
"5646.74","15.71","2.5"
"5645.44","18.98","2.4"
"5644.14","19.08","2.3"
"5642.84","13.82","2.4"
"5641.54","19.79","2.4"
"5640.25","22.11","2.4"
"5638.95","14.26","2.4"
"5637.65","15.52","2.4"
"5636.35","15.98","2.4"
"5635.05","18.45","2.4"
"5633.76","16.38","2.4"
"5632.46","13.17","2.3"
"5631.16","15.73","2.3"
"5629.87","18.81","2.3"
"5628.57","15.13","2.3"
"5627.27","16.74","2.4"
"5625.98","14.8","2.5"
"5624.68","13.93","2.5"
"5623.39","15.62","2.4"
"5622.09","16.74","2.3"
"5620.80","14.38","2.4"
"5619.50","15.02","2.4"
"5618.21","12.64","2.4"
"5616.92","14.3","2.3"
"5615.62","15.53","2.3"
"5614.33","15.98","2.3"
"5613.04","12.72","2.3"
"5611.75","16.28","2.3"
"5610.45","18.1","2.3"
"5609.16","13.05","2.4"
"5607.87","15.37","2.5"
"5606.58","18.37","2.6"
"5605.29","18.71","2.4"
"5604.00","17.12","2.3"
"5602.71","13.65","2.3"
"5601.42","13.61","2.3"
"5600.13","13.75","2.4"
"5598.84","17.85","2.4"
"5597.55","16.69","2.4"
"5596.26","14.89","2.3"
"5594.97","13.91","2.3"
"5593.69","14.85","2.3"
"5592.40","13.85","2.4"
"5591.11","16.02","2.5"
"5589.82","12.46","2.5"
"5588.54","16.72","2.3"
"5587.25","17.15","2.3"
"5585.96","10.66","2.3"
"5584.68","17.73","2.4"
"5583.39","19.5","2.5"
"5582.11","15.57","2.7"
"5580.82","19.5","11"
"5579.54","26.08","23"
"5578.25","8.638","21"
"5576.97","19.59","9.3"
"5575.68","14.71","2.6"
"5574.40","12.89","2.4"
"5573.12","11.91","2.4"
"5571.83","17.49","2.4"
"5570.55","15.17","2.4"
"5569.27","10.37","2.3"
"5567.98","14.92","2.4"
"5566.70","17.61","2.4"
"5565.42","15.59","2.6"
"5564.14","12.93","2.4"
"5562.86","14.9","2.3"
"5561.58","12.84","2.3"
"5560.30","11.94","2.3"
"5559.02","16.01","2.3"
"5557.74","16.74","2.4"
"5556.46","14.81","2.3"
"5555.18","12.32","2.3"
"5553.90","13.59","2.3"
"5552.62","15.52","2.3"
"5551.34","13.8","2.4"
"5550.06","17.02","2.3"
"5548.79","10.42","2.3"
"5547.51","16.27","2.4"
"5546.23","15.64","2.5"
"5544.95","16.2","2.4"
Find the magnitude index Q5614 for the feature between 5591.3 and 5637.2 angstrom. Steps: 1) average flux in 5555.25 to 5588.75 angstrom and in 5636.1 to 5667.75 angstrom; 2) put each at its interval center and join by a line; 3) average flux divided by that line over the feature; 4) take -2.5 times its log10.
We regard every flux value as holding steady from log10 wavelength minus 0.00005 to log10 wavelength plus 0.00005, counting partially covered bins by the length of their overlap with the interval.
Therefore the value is 0.07 mag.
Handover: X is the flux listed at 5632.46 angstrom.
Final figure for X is 13.17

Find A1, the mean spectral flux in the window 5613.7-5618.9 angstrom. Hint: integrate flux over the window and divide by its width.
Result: 14.6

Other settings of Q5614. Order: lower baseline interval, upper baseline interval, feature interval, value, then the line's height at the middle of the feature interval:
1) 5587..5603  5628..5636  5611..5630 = 0.052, 15.9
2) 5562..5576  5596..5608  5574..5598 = -0.046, 15.2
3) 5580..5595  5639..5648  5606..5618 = 0.090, 16.7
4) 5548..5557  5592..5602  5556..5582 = -0.067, 14.3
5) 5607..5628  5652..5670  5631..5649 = -0.030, 16.4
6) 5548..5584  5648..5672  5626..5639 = 0.063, 17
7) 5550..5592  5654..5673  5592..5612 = 0.025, 16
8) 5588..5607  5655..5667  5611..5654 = 0.021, 16.6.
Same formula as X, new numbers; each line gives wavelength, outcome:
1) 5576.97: 19.59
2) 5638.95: 14.26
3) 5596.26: 14.89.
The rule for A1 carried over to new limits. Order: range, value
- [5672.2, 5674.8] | 16.2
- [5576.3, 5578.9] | 14.1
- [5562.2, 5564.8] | 13.9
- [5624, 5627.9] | 15.2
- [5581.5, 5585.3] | 17.6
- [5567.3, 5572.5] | 14.5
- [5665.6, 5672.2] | 18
